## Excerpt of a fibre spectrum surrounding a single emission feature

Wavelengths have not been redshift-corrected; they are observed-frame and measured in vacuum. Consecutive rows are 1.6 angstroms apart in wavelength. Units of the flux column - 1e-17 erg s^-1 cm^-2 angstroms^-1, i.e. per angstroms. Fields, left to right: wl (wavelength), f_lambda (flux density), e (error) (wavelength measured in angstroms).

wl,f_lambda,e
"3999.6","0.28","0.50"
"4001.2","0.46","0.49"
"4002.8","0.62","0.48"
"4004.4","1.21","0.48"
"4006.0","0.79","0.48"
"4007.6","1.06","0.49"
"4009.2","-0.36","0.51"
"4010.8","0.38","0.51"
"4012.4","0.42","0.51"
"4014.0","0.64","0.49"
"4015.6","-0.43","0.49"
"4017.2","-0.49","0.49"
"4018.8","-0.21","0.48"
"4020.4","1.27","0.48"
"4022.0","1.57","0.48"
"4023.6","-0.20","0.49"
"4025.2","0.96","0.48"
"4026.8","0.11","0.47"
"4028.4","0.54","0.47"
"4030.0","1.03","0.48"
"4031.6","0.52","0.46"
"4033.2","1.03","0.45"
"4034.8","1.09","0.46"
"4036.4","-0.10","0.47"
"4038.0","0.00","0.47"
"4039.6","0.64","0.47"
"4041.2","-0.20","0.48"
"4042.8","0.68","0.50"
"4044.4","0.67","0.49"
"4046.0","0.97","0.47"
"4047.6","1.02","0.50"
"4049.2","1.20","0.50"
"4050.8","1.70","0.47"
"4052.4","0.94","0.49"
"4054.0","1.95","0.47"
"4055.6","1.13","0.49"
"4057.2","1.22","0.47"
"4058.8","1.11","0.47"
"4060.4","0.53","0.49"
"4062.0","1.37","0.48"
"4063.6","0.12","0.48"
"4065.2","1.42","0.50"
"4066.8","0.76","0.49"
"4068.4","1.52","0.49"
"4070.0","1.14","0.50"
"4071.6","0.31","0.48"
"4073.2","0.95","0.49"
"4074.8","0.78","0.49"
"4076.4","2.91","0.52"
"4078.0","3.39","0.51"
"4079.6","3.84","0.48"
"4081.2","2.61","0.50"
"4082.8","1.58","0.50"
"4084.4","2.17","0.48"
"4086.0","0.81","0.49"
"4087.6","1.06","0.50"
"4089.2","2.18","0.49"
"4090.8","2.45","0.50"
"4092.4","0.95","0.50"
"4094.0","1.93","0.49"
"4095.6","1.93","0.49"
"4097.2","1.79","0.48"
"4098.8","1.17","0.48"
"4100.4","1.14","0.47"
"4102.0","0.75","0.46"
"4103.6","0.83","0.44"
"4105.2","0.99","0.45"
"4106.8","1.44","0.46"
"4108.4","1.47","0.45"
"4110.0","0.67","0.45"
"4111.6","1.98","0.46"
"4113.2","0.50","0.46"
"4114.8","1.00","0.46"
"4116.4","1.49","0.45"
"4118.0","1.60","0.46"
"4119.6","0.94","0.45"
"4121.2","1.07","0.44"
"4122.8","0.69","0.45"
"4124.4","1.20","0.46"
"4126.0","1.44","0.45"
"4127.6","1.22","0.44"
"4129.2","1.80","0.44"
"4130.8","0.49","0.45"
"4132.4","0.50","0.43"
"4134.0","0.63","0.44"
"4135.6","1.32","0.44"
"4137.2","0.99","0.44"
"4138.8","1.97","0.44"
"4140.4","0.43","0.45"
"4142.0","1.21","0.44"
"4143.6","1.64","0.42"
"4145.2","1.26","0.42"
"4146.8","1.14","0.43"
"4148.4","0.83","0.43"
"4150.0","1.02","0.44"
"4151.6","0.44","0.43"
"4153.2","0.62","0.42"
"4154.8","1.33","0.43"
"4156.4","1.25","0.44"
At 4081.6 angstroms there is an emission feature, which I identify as Lyman alpha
